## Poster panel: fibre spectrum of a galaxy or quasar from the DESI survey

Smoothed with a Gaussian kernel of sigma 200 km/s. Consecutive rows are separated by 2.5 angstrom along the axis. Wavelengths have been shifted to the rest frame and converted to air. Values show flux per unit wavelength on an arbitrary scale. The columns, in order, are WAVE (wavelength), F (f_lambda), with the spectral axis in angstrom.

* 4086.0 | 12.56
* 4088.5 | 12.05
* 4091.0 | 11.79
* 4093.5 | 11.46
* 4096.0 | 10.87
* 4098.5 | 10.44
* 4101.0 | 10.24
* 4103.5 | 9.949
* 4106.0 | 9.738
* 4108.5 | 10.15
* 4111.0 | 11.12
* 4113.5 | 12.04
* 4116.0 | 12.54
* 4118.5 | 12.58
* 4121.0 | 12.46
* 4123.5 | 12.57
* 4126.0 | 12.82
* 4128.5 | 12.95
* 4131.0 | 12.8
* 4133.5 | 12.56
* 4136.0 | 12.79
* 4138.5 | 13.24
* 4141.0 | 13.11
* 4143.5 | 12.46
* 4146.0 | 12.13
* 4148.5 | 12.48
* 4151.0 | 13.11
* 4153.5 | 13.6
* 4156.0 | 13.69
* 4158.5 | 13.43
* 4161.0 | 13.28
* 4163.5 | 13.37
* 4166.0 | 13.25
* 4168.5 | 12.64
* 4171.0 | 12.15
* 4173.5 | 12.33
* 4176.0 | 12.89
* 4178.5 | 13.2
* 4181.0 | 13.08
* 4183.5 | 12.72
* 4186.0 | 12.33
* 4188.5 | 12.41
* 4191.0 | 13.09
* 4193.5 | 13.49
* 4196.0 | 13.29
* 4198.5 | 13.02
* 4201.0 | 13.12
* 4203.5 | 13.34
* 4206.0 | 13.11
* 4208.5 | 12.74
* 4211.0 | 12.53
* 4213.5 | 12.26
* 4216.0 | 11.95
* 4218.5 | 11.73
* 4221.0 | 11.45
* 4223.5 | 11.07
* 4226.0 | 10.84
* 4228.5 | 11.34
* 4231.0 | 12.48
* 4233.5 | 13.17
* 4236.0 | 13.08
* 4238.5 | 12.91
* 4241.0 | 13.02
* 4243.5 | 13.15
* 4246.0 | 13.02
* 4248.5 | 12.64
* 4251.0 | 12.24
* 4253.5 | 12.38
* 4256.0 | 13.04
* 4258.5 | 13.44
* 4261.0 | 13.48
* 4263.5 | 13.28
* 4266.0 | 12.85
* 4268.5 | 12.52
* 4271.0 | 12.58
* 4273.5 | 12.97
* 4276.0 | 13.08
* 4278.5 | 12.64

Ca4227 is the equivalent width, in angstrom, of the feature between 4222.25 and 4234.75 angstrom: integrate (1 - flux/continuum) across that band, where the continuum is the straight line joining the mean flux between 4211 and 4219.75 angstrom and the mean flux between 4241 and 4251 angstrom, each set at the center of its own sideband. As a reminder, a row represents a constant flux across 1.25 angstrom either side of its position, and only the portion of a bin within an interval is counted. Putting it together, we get 0.63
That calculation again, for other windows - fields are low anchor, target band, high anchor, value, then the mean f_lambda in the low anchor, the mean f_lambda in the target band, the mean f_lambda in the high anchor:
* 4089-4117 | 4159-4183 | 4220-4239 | -2.9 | 11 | 12.9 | 12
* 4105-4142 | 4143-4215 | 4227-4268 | -2.4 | 12.2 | 12.9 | 12.8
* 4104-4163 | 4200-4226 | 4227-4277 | 0.9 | 12.5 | 12.3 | 12.8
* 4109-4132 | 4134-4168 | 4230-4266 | -1.5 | 12.4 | 13.1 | 13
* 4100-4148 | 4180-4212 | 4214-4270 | -1.6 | 12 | 12.9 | 12.5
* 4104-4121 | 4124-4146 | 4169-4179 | -1.8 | 11.4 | 12.8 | 12.6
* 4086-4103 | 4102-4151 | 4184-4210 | -1.6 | 11.2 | 12.1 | 13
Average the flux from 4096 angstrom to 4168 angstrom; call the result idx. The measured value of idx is 12.3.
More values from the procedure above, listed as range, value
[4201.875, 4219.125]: 12.6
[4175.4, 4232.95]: 12.5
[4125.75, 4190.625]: 12.9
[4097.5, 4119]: 10.9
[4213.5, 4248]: 12.3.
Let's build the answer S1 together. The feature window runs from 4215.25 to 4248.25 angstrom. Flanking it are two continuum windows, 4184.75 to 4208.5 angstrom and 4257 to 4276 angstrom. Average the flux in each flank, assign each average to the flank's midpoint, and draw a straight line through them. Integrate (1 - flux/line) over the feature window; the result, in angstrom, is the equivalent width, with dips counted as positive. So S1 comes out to 1.9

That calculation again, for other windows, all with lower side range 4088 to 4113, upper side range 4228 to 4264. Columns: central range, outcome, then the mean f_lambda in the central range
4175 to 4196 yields -1.6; 12.9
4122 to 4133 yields -1.6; 12.8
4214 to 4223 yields 0.6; 11.7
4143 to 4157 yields -1.7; 12.9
